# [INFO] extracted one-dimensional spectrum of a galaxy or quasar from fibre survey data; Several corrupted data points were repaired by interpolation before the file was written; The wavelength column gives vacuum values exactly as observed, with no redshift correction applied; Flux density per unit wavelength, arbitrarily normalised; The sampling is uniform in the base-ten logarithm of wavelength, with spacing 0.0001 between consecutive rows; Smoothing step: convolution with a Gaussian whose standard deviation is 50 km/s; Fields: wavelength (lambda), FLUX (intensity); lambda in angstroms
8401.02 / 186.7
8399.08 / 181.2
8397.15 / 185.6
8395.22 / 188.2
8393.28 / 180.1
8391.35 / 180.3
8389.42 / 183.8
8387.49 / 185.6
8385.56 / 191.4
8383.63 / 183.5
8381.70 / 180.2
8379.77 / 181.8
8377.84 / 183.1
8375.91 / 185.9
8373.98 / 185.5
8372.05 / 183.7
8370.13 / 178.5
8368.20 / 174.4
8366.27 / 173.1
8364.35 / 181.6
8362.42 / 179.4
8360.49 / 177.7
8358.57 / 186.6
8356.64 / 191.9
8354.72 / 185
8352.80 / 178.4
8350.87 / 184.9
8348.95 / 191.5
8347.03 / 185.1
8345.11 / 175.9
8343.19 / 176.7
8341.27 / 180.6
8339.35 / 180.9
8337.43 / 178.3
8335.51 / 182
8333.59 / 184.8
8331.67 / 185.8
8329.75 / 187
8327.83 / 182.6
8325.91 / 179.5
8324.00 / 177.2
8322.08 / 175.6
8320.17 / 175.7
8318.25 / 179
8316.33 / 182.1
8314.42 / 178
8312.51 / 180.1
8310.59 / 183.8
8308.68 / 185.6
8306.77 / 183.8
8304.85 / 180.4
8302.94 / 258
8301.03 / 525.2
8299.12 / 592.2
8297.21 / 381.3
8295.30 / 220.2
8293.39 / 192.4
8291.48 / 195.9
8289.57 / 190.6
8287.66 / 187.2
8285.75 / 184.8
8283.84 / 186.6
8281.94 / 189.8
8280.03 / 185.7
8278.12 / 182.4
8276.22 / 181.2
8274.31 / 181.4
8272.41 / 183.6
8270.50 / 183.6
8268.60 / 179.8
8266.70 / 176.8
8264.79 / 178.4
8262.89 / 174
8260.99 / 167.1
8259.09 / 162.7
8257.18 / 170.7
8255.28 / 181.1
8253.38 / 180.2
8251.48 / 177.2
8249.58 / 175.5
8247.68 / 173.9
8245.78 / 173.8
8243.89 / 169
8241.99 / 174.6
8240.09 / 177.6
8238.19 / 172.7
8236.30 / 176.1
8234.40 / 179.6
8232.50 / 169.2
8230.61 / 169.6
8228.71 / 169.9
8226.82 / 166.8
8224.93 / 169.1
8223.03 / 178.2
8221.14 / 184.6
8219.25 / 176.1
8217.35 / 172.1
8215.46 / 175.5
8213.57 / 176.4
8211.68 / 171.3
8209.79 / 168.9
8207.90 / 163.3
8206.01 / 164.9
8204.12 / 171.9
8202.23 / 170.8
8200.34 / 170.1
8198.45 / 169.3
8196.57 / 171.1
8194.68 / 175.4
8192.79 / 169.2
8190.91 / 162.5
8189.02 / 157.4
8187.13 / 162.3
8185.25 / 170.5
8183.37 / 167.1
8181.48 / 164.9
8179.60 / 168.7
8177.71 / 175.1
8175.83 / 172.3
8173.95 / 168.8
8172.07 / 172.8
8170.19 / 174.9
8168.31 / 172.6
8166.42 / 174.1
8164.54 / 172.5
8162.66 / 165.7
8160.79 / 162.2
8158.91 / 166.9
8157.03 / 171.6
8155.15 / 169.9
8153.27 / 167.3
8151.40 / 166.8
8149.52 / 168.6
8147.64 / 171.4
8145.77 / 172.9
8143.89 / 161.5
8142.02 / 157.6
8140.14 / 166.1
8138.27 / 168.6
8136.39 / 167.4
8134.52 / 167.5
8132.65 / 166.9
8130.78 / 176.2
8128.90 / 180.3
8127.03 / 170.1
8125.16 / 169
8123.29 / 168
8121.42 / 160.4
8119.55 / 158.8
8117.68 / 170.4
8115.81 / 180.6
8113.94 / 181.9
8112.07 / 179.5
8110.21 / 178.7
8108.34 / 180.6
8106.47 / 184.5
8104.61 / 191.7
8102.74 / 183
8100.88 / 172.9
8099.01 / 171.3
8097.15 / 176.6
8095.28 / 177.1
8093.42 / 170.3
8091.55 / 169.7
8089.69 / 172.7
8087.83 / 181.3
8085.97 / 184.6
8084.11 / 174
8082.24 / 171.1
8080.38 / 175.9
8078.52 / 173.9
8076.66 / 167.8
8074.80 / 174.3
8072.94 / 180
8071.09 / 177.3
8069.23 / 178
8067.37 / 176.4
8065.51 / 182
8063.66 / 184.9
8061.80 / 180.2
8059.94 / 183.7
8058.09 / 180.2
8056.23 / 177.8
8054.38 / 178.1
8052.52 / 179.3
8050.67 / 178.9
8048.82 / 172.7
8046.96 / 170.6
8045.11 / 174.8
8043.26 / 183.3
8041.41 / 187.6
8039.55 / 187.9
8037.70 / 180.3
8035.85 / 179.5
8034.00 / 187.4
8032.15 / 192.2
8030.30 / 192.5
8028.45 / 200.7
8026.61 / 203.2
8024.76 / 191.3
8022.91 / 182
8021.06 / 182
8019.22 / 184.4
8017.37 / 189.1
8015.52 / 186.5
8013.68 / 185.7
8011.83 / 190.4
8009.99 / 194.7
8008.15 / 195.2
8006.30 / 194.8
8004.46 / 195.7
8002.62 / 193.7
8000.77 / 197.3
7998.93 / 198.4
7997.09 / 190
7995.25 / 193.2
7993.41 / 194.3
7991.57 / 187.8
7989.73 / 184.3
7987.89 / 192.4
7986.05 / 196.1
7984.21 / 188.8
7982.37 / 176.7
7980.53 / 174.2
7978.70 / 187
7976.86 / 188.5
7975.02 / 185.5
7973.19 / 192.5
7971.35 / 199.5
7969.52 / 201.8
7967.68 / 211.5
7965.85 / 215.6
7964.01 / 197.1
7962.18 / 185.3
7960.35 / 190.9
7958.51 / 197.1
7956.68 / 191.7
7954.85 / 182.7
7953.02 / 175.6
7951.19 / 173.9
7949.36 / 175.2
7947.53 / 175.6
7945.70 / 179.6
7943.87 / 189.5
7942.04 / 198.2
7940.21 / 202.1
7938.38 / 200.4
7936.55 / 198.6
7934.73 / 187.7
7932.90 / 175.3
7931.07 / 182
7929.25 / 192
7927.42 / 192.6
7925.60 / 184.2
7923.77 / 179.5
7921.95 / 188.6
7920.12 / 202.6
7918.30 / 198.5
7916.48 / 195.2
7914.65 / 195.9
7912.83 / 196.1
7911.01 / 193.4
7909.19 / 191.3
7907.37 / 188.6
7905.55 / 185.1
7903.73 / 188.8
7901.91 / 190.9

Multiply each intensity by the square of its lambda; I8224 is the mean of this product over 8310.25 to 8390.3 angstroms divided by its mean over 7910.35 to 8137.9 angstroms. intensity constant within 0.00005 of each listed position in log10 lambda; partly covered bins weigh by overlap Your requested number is 1.1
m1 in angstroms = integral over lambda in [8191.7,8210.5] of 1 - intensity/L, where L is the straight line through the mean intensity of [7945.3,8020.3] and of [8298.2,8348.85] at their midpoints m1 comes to 3.2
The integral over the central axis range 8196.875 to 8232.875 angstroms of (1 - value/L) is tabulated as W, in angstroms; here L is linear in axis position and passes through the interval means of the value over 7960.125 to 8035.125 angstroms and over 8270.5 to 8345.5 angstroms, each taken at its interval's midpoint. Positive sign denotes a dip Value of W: 5.8 angstroms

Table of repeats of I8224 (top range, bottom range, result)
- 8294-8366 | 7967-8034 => 1.19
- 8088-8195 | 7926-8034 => 0.93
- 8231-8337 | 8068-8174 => 1.20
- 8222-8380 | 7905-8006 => 1.10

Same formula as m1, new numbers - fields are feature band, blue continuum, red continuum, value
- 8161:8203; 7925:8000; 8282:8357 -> 6.9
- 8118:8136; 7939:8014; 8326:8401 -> 1.8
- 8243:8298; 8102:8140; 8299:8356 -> 2.1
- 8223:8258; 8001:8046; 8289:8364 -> 5.2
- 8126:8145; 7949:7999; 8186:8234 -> 0.9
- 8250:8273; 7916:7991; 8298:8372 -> 2.8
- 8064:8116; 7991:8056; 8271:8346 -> 4.2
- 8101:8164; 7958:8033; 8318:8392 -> 5.7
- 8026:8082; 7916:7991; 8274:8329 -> 4.9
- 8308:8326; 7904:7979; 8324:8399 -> 0.4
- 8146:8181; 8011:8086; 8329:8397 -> 2.3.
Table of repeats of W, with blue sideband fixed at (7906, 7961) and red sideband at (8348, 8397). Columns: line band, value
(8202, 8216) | 1.1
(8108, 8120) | 0.7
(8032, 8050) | 0.6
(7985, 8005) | -0.5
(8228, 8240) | 0.8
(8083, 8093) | 0.6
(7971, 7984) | 0.2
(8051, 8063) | 0.5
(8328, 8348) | 0.2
